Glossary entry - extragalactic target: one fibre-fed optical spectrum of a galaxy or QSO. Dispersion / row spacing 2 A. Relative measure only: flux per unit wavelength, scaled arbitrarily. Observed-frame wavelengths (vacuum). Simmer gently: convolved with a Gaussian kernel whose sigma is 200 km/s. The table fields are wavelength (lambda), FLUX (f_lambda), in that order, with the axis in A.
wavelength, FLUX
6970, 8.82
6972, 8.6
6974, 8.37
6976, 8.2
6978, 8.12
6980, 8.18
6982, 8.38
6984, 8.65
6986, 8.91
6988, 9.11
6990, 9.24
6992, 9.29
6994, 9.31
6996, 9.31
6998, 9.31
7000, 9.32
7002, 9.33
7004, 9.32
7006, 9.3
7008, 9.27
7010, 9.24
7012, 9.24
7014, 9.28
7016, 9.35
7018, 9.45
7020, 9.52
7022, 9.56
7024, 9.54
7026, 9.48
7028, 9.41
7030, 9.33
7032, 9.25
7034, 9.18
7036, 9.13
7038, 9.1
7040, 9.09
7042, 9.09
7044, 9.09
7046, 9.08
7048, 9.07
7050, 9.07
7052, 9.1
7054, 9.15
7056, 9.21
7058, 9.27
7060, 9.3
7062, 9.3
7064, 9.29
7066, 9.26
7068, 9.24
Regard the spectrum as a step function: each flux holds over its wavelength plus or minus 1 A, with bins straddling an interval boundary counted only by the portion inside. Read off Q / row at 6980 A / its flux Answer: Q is 8.18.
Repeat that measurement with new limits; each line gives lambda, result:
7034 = 9.18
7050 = 9.07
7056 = 9.21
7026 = 9.48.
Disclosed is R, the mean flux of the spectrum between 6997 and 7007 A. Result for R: 9.32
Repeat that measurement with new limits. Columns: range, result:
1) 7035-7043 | 9.1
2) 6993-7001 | 9.31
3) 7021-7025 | 9.55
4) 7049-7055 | 9.11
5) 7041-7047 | 9.09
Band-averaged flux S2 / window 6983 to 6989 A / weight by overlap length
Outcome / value 8.89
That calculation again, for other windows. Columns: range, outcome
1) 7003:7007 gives 9.31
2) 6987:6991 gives 9.18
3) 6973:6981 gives 8.22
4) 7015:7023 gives 9.47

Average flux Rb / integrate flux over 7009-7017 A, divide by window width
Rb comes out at 9.28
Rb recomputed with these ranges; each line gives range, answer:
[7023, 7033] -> 9.4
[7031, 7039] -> 9.17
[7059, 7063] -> 9.3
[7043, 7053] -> 9.08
